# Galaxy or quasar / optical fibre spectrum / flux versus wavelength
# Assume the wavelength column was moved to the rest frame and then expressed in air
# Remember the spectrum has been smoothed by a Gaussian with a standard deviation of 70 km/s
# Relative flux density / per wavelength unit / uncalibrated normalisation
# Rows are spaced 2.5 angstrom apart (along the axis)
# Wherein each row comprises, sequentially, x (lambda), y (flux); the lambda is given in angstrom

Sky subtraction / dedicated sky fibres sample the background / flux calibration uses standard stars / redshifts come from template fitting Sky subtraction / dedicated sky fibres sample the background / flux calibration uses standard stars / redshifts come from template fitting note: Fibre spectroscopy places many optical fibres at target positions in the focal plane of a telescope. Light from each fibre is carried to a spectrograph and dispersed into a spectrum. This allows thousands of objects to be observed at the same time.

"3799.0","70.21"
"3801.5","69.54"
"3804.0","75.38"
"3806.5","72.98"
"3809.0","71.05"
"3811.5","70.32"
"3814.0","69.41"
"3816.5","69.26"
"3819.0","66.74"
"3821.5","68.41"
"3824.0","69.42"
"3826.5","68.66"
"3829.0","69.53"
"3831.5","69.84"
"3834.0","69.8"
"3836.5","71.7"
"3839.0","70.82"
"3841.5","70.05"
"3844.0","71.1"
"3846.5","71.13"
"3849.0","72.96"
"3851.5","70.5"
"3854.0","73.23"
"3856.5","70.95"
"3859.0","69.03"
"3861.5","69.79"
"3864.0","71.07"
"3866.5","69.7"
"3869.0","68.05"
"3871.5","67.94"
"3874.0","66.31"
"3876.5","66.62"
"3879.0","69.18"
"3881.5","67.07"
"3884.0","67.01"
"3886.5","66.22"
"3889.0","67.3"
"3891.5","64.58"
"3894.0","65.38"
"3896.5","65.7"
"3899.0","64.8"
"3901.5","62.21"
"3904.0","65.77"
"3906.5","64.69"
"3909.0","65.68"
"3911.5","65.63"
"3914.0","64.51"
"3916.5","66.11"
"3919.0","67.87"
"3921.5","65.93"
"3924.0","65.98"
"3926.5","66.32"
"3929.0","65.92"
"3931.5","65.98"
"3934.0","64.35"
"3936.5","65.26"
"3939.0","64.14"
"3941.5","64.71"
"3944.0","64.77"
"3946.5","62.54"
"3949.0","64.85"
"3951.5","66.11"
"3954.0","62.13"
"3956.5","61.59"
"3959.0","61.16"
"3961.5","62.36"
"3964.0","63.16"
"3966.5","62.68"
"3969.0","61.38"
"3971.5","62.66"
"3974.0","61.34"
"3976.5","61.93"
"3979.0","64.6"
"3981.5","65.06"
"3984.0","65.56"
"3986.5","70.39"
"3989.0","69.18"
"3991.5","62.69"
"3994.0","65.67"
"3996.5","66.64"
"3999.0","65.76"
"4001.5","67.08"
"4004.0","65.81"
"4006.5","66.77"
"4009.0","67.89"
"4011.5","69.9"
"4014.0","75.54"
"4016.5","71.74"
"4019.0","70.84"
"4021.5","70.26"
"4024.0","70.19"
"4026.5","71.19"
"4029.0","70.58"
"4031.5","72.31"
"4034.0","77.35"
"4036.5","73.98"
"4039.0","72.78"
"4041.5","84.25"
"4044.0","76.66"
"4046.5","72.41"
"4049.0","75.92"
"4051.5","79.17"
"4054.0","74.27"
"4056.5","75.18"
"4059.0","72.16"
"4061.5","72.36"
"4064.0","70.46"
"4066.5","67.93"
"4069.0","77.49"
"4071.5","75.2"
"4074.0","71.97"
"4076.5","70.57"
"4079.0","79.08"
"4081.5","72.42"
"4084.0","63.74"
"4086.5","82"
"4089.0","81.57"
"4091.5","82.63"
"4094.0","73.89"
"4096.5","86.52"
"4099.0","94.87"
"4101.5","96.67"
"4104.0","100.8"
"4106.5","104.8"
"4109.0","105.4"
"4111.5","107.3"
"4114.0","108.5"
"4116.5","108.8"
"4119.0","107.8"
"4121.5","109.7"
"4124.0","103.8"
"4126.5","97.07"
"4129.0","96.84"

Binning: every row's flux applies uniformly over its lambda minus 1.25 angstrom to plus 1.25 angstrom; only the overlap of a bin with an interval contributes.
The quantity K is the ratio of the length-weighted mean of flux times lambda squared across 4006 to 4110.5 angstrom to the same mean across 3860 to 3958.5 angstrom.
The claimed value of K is 1.3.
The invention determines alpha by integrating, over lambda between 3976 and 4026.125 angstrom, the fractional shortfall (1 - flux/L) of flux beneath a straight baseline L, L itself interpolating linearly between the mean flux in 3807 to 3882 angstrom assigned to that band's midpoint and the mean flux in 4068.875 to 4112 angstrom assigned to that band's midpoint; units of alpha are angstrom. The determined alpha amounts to 7.2 angstrom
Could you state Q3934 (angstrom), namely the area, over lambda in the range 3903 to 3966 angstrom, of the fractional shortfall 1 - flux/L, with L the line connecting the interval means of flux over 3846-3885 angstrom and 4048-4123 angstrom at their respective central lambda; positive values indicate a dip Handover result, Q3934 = 8.1 angstrom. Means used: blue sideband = 69.4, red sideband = 85.1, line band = 64.7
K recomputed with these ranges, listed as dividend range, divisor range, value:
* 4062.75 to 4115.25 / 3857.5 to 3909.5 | 1.40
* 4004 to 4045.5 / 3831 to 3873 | 1.12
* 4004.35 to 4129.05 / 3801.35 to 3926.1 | 1.32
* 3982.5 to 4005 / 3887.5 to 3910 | 1.07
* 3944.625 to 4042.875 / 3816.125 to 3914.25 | 1.06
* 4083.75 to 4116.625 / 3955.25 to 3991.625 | 1.55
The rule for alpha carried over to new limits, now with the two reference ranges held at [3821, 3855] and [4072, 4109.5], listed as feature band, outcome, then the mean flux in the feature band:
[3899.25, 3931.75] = 4.0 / 65.5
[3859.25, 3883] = 1.3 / 68.4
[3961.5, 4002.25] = 7.0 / 64.6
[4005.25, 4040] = 3.8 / 71.5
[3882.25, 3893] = 1.0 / 66.3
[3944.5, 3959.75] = 2.7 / 63.2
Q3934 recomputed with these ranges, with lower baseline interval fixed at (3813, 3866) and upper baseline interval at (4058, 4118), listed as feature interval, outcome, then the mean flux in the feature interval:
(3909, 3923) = 1.6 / 66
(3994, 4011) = 2.8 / 66.7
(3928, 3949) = 3.1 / 64.7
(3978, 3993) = 2.4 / 66.3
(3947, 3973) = 4.8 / 62.8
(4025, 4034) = 1.0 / 72.2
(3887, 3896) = 0.9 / 65.8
